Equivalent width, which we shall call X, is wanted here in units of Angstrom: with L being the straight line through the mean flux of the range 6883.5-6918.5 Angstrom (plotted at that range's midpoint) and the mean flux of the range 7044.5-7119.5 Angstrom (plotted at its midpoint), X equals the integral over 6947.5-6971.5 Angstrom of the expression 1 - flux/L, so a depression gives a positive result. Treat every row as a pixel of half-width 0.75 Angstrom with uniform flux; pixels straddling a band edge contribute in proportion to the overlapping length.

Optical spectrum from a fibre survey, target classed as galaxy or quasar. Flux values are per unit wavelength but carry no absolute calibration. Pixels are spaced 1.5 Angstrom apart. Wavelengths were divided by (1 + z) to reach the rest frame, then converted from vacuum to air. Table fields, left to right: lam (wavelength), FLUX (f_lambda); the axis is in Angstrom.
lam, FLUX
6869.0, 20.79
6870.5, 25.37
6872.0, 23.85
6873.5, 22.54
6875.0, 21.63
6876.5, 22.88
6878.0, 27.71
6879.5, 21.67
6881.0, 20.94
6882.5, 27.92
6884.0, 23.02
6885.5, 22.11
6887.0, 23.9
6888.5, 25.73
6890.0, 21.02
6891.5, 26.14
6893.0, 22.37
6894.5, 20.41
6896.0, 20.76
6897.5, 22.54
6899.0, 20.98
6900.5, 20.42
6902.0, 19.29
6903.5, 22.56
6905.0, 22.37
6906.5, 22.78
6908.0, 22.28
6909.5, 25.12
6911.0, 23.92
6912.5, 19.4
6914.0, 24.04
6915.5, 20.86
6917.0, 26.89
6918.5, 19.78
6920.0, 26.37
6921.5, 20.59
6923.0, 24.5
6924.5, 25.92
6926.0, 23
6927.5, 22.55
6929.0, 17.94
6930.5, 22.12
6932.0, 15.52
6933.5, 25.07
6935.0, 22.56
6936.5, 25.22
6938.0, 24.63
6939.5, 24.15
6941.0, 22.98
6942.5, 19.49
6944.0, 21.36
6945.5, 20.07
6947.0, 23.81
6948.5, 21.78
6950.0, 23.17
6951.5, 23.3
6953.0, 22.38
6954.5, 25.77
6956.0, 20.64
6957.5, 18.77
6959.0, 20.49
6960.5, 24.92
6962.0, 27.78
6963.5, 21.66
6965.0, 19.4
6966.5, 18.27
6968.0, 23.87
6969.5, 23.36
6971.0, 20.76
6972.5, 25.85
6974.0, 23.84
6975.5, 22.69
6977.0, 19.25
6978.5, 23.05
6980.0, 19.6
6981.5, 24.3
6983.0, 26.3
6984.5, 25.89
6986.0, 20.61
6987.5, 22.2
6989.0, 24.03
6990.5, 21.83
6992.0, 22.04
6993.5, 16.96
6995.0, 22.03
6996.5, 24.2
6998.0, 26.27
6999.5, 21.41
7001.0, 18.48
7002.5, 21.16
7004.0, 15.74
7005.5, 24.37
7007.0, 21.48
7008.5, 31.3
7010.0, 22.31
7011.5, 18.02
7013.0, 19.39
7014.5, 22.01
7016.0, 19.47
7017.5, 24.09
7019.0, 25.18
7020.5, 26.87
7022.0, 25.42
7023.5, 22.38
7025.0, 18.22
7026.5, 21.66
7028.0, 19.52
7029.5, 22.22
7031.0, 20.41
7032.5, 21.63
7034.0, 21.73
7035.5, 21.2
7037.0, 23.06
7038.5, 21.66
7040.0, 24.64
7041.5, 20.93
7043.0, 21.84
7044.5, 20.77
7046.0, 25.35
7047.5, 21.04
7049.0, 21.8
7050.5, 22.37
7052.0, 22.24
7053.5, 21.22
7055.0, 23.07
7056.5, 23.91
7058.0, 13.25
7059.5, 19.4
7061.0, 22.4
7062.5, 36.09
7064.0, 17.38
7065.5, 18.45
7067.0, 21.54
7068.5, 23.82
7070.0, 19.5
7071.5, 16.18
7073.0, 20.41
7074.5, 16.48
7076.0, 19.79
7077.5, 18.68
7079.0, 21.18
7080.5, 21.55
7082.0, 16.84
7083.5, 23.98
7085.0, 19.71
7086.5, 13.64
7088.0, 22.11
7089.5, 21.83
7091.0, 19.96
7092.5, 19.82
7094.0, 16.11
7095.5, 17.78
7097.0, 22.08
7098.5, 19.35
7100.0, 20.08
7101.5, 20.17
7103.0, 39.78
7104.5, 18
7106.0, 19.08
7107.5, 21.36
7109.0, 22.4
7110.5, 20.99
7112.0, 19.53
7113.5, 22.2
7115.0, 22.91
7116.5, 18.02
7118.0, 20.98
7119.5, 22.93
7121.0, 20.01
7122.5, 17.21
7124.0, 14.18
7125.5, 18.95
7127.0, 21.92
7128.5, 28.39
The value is -0.3 Angstrom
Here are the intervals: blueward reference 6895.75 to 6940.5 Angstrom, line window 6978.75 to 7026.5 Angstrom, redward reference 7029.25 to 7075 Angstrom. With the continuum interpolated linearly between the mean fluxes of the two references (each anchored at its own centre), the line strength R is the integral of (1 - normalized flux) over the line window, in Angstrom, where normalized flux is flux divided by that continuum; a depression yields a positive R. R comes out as -1.1 Angstrom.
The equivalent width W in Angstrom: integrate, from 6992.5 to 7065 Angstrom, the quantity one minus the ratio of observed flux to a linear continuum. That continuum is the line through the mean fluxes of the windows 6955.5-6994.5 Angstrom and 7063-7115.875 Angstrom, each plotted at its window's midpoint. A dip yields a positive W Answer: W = -2.0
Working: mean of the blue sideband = 22.3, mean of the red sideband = 20.5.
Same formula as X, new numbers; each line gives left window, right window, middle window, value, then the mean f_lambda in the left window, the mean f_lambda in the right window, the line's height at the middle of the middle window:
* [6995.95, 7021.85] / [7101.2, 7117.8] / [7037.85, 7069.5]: 0.50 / 22.5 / 22.2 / 22.4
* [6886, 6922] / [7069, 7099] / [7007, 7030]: -2.21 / 22.5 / 19.4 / 20.5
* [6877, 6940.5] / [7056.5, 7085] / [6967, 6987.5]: -1.07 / 22.8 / 20.5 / 21.8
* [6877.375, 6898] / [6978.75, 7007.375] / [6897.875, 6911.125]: 0.56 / 23.3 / 22.1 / 23.1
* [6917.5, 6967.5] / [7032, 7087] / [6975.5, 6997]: -0.43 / 22.3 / 21.1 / 21.9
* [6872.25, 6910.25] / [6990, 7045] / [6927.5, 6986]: -0.14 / 22.8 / 21.9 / 22.3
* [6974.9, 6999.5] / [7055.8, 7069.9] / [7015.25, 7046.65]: -0.34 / 22.5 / 21.7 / 22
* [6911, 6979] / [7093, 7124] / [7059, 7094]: 1.33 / 22.5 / 20.9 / 21.2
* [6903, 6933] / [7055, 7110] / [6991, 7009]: -0.35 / 22.4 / 20.7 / 21.6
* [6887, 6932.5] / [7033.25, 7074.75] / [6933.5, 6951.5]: -0.51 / 22.3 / 21.6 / 22.2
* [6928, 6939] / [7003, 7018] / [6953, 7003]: -1.19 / 21.9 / 21.8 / 21.8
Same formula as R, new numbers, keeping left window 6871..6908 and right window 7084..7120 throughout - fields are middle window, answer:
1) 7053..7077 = 0.48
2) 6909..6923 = -0.33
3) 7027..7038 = 0.04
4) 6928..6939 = 0.21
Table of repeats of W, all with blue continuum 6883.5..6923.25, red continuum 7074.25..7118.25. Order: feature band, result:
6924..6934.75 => 0.3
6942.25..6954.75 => -0.1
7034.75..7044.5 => -0.4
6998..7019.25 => -0.3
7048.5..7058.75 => 0.0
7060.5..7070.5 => -0.9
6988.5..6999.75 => -0.4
